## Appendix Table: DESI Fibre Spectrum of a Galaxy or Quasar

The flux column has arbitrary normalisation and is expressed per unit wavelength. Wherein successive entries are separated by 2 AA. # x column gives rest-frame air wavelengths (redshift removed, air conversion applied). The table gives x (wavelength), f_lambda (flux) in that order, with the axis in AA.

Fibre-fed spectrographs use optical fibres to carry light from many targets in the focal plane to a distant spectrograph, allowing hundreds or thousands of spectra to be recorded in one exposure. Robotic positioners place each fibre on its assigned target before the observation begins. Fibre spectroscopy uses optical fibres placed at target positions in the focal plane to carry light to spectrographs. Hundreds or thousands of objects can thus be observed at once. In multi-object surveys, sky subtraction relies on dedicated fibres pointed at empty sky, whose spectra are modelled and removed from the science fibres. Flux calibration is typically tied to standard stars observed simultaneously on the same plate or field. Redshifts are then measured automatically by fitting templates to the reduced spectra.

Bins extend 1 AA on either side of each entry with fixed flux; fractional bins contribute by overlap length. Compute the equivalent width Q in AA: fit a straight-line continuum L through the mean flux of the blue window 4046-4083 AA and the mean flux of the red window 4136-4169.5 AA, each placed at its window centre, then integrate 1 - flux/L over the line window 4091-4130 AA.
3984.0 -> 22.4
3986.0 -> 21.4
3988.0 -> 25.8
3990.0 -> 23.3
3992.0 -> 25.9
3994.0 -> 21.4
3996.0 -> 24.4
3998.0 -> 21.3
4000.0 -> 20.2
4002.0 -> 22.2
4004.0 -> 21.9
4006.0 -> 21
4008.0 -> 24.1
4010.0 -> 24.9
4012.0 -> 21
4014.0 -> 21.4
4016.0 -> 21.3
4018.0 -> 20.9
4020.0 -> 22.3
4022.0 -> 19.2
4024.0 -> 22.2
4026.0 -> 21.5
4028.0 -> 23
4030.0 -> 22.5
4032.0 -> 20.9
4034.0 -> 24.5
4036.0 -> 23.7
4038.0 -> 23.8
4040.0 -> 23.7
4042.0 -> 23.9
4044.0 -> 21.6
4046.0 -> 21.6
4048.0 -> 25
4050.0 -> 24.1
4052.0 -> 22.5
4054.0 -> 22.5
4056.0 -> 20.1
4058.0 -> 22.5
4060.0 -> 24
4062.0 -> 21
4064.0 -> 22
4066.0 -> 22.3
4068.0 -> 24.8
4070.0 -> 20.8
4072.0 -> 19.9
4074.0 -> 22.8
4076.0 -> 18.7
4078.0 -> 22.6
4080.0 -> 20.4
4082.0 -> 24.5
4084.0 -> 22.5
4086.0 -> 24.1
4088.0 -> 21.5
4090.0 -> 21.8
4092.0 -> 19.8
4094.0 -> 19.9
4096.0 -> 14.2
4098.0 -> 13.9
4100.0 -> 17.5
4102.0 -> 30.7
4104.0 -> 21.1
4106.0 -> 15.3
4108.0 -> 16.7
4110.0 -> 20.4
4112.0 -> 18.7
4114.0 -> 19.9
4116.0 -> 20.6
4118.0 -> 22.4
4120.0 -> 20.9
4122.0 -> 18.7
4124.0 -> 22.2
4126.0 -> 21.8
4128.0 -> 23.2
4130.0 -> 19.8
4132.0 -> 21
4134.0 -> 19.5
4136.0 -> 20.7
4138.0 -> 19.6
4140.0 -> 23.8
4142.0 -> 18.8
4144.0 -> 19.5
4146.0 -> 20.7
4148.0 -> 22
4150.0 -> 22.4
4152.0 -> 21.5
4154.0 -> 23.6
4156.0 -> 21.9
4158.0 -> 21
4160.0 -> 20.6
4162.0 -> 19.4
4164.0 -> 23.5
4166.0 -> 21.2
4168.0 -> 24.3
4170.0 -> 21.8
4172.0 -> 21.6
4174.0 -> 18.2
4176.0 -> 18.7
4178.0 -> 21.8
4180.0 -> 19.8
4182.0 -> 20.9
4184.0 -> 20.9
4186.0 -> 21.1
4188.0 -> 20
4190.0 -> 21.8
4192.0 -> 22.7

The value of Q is 3.5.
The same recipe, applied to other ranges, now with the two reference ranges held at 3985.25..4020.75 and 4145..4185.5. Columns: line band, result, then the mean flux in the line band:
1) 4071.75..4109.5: 2.5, 20.4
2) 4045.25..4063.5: -0.4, 22.6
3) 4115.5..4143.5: 0.8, 20.9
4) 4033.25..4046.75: -0.6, 23.3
